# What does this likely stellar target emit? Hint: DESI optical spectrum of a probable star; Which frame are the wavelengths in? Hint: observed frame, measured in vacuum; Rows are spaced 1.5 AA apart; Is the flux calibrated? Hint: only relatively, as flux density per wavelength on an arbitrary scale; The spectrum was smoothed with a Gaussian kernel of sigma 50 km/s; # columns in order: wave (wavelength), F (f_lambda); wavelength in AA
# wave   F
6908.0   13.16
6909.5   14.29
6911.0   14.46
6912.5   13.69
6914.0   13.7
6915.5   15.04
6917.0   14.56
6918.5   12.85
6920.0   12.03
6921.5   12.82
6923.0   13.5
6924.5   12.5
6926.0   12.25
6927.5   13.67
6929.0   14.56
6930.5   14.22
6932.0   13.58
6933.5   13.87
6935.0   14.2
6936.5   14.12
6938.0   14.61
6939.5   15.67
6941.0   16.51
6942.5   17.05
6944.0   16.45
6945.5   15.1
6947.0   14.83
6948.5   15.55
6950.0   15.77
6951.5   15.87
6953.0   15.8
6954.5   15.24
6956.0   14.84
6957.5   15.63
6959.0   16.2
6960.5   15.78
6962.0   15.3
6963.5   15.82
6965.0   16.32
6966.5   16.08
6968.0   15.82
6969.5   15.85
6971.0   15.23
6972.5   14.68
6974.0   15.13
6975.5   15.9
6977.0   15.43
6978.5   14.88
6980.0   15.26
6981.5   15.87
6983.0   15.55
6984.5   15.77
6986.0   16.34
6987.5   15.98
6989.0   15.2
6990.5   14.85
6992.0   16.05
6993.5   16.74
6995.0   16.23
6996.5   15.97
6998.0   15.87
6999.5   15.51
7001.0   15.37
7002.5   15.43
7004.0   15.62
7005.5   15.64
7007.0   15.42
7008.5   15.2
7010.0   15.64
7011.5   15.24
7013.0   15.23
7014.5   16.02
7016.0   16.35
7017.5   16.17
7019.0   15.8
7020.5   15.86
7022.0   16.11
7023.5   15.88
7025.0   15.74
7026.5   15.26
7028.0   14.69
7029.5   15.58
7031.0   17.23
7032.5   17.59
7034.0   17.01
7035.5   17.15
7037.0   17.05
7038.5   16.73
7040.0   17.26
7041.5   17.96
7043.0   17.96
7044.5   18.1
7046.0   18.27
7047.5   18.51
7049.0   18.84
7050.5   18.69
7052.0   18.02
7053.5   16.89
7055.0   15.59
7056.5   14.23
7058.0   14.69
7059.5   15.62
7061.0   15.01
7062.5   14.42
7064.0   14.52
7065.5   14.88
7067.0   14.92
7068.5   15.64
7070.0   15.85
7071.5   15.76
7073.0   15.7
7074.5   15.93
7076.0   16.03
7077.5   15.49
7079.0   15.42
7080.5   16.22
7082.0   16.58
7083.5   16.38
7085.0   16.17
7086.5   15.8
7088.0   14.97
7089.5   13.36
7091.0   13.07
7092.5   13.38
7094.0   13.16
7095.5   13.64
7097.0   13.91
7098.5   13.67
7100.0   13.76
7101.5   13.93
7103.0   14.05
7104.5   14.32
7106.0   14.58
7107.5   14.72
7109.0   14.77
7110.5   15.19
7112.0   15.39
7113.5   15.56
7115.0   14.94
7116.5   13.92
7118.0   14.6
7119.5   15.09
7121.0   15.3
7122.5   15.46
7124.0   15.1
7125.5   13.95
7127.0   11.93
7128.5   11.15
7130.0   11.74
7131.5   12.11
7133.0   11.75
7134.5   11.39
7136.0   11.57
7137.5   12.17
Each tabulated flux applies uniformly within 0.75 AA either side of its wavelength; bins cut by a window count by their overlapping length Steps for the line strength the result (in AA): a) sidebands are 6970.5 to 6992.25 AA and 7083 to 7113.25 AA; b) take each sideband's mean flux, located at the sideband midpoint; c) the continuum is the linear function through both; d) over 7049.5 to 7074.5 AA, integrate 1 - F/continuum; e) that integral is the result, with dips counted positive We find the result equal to -1.6 AA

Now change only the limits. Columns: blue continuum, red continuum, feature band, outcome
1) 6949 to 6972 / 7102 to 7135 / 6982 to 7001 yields -0.58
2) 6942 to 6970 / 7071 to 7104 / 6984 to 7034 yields -1.48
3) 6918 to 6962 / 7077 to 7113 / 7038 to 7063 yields -3.80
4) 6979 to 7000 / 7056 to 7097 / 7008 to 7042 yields -1.57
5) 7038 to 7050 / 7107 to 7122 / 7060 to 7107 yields 4.14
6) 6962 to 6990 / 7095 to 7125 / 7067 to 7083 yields -1.04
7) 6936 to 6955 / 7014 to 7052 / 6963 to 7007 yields 1.43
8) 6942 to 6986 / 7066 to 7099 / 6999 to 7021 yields -0.33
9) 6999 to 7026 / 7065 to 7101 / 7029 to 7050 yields -2.93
